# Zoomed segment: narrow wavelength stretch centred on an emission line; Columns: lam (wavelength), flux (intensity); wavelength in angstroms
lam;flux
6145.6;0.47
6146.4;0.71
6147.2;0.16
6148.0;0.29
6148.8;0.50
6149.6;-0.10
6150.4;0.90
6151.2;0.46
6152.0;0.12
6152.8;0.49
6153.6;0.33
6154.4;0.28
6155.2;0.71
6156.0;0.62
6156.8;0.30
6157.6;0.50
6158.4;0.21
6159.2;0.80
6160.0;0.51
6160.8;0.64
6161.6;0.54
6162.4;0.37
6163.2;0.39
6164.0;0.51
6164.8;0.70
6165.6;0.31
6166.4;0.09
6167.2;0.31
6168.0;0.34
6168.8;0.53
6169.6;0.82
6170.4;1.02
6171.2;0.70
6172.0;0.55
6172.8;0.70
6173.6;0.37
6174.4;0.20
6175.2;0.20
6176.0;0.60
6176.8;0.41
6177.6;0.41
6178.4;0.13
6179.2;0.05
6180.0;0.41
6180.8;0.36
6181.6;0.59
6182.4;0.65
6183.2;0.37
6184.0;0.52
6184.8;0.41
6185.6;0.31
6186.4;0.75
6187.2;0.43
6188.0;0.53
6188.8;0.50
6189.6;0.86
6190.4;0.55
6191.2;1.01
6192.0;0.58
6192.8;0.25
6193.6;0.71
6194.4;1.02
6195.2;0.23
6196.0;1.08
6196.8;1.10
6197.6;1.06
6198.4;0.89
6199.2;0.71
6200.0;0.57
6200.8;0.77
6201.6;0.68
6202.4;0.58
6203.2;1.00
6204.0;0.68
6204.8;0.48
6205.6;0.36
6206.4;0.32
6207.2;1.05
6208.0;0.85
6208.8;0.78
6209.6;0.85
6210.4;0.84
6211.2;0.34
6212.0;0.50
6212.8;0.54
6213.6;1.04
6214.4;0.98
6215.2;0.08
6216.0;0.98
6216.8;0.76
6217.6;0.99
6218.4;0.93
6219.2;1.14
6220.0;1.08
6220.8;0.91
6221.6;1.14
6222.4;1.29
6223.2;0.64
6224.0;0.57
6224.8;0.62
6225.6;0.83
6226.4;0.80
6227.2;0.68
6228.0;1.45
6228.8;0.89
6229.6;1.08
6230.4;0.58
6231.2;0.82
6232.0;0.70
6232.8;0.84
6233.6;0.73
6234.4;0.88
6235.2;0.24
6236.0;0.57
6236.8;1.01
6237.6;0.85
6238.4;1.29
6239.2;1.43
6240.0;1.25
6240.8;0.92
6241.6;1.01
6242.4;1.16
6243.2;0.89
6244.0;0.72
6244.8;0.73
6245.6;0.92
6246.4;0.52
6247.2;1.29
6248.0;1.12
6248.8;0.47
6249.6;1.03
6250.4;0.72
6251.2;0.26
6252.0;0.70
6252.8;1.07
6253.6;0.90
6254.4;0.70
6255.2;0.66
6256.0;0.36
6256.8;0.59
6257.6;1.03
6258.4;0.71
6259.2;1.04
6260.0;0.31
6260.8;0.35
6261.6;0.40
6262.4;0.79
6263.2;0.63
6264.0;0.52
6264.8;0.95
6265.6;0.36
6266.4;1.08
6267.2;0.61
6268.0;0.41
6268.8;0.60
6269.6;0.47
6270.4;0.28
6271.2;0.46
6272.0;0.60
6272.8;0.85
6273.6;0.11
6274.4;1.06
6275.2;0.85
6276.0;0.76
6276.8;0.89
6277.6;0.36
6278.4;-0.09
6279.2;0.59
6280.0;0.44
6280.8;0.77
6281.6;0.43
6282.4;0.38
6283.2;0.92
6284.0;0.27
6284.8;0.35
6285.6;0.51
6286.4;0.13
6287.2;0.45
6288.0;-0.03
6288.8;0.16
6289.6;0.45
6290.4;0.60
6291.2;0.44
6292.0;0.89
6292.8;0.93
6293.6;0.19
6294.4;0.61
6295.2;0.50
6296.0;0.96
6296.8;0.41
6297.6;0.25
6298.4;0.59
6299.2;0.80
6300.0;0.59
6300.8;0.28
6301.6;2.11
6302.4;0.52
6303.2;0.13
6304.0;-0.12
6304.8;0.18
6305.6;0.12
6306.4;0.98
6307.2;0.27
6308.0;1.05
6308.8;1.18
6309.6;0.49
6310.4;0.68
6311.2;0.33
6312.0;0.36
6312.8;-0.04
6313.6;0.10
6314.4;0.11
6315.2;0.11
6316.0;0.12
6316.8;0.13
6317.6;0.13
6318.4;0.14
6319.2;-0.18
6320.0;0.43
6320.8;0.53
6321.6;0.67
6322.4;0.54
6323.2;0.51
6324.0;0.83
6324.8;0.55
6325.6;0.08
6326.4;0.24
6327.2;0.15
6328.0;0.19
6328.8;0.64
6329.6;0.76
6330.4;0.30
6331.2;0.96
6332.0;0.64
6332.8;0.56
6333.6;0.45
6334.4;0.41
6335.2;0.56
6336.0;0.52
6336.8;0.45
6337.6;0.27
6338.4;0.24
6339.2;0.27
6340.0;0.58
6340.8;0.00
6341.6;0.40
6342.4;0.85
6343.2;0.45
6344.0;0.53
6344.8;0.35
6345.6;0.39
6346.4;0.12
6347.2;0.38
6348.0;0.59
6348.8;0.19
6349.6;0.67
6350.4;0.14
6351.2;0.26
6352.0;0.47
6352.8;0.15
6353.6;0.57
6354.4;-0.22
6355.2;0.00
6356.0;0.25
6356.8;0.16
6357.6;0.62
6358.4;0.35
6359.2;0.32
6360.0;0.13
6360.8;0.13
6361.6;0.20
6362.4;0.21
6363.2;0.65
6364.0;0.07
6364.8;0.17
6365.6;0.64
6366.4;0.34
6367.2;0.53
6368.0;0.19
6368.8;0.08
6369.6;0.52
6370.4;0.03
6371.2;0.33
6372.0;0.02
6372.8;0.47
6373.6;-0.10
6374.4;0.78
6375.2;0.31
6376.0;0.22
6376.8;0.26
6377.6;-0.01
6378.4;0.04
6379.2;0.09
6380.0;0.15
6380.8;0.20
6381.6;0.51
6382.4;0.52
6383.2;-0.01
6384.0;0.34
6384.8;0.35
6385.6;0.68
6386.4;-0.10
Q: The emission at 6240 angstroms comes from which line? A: Mg II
